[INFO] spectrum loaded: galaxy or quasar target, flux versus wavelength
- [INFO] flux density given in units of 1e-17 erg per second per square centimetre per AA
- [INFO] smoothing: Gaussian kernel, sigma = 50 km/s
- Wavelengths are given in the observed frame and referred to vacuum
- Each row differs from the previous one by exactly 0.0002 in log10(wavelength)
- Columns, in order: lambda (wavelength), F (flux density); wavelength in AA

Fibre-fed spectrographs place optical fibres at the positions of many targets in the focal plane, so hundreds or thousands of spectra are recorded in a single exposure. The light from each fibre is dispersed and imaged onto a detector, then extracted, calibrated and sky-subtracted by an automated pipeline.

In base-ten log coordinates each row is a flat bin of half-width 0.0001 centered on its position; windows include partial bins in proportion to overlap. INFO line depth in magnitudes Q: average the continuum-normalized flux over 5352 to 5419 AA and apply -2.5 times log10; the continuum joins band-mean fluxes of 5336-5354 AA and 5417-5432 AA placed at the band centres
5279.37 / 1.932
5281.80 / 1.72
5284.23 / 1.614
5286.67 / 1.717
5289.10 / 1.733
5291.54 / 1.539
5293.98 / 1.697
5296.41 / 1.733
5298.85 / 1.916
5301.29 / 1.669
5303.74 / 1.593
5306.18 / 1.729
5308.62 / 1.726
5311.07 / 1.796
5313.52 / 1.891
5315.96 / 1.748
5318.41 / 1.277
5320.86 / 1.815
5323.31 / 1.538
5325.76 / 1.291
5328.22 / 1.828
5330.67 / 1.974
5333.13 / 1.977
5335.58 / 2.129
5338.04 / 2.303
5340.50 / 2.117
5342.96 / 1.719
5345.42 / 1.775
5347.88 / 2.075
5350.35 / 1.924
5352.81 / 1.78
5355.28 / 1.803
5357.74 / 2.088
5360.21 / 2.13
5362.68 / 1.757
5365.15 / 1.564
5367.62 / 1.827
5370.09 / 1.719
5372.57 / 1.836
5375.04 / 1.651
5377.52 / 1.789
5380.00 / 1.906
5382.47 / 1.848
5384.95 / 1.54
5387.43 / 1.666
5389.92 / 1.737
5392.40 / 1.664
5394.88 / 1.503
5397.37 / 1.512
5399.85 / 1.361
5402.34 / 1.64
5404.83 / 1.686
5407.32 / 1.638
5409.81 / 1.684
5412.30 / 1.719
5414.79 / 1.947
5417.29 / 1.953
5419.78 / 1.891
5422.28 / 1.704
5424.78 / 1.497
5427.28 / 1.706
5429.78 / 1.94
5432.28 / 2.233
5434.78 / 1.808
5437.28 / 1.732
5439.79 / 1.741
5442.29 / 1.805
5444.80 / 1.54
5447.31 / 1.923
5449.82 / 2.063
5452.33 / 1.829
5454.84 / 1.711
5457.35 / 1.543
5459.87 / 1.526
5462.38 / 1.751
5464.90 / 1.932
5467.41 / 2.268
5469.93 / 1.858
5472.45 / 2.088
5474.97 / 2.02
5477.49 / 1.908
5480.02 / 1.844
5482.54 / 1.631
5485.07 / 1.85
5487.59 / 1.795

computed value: 0.085 mag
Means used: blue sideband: 1.96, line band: 1.74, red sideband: 1.8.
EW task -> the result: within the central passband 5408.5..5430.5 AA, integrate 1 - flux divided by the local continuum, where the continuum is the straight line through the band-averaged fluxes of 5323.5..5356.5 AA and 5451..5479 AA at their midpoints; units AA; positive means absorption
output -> 1.1 AA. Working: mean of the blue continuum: 1.89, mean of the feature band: 1.78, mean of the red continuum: 1.86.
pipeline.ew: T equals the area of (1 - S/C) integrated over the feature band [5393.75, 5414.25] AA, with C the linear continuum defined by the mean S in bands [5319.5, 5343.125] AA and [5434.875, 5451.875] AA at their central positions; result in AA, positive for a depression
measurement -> 2.5 AA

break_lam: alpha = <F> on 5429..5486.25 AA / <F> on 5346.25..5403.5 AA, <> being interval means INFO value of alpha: 1.05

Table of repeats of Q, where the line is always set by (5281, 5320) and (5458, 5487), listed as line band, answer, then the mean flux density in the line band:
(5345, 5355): -0.086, 1.89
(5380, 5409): 0.101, 1.63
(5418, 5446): 0.026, 1.79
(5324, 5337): -0.066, 1.83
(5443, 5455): 0.015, 1.82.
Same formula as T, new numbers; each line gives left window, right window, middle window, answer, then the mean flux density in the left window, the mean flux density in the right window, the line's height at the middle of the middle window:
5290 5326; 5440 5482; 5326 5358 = -4.2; 1.67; 1.84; 1.71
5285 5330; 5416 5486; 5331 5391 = -4.3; 1.68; 1.83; 1.74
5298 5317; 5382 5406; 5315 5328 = 1.3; 1.76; 1.61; 1.73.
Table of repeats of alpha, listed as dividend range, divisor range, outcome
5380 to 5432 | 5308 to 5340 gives 0.95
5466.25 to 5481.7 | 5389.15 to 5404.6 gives 1.26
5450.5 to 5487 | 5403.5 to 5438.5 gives 1.03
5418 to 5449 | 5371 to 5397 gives 1.05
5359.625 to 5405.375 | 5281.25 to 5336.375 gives 0.99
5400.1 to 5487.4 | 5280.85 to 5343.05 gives 1.03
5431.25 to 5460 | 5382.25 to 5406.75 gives 1.12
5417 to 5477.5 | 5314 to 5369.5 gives 1.00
